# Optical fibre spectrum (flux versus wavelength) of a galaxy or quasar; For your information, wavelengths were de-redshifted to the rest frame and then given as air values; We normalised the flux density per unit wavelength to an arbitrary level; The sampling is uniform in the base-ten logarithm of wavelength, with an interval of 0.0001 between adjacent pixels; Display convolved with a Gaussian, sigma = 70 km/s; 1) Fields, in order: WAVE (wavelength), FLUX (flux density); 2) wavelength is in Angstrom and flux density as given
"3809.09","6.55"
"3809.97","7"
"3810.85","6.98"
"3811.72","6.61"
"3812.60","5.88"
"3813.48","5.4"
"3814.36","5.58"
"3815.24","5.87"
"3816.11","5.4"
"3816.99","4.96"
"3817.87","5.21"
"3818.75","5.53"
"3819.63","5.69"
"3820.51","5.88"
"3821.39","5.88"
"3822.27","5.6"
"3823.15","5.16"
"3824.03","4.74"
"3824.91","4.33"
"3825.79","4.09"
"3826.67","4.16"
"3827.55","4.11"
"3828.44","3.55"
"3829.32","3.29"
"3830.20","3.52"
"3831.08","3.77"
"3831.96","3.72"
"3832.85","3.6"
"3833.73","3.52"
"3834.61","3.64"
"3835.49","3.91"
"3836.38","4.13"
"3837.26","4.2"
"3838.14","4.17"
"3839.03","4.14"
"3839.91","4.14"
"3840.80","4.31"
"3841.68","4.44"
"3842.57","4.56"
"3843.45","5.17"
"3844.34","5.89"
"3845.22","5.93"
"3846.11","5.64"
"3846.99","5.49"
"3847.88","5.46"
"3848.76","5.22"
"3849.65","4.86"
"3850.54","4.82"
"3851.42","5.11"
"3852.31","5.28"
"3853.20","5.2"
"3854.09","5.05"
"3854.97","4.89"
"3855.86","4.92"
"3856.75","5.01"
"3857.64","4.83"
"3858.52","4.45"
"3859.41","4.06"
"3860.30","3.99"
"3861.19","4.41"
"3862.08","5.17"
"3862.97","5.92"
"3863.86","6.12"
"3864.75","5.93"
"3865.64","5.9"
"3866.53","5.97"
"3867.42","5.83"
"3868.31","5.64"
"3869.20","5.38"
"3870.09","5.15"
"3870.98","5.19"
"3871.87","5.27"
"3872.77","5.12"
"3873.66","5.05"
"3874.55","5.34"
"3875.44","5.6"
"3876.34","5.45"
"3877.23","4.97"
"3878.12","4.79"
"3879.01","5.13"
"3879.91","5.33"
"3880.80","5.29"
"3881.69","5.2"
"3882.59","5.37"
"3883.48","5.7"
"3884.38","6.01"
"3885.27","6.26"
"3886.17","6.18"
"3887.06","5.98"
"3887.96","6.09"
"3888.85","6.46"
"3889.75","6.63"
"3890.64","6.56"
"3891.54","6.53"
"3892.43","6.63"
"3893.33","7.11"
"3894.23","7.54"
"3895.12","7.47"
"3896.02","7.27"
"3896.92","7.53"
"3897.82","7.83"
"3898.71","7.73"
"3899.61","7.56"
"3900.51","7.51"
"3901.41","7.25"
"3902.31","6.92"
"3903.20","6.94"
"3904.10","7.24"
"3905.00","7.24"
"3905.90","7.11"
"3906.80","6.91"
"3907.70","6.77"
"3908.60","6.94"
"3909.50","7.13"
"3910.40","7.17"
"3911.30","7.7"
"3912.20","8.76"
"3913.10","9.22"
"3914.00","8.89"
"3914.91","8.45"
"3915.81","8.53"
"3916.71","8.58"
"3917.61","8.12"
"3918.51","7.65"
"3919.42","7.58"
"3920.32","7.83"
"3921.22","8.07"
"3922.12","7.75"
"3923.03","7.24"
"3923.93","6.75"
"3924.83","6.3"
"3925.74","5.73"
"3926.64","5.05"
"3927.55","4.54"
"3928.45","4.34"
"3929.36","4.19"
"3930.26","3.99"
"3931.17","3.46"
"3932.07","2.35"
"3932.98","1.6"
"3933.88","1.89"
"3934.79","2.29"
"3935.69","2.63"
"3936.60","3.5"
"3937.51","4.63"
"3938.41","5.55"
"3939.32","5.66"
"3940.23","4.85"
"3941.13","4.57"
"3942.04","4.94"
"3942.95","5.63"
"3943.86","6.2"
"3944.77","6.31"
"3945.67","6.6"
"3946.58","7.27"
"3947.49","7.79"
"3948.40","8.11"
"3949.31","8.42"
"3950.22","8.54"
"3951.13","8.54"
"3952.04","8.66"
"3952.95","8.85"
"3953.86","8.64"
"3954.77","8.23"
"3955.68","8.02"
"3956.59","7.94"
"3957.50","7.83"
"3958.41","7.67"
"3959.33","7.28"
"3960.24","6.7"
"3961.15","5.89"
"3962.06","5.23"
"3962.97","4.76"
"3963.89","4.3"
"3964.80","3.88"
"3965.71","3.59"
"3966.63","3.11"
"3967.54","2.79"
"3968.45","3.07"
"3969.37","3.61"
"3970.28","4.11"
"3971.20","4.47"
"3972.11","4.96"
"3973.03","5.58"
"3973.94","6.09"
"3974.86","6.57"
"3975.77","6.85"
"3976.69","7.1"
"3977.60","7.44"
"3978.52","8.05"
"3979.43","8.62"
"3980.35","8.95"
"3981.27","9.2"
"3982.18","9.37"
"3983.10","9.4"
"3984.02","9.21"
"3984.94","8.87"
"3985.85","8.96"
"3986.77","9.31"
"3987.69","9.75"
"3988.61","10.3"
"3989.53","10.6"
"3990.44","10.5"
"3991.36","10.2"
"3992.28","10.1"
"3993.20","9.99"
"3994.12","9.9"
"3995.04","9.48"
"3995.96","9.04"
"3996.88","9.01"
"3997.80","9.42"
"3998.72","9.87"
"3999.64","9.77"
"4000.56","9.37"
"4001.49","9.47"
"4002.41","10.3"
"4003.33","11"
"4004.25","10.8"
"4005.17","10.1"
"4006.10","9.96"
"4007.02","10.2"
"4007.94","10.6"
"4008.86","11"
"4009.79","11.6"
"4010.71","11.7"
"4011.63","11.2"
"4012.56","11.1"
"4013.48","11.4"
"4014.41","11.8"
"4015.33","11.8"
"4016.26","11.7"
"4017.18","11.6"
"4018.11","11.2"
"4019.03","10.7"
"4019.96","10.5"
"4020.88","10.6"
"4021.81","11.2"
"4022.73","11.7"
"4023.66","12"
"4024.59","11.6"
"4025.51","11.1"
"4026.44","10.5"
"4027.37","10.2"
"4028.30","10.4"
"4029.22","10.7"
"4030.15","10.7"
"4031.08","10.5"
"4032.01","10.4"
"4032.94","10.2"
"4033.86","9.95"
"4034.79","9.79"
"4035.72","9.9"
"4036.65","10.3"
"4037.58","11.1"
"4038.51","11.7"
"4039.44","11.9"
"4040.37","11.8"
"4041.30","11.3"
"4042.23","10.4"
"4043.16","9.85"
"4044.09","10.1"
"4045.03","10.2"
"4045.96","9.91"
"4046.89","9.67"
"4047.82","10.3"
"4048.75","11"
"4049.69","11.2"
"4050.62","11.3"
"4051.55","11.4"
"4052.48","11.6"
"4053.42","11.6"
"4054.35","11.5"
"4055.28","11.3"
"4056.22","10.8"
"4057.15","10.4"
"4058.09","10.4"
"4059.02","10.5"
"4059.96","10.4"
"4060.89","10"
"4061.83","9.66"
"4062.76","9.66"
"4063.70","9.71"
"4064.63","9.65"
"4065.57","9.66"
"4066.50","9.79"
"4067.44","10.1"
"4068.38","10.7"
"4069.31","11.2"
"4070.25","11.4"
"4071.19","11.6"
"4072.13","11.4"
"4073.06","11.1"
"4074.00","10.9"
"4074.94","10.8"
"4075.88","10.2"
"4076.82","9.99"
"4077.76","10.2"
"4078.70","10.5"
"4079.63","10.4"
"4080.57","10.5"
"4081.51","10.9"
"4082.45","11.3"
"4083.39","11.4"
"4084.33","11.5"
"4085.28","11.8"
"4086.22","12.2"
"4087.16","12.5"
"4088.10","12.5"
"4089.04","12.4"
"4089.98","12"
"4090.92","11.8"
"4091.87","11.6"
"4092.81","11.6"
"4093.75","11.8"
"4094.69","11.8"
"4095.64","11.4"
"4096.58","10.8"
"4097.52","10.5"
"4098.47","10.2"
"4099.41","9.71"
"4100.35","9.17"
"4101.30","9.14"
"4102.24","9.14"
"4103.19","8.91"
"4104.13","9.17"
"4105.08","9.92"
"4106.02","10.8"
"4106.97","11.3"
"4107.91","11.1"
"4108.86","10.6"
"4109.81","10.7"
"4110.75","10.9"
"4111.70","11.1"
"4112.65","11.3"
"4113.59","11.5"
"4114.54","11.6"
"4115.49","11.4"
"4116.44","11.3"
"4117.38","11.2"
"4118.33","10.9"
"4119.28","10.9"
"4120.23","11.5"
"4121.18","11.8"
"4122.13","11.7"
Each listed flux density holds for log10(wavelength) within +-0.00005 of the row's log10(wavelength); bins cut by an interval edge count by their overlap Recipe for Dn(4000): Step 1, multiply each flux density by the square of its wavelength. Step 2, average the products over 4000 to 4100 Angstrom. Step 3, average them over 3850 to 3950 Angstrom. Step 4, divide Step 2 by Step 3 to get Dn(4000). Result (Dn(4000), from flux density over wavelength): 1.9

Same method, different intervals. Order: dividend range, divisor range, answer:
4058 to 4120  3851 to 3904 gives 2.05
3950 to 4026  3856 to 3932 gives 1.46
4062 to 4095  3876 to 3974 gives 1.92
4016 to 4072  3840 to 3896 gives 2.13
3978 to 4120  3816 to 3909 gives 2.13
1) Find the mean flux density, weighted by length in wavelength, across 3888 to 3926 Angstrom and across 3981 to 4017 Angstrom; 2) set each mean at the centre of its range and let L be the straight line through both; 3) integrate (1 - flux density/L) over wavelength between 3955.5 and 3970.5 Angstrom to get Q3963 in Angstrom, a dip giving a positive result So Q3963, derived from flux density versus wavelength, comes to 6.3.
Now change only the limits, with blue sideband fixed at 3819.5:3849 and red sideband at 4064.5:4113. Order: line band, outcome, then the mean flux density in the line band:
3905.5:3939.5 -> 2.96 Angstrom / 6.07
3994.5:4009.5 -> -2.22 Angstrom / 9.98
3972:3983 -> 0.76 Angstrom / 7.54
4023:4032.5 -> -1.53 Angstrom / 10.8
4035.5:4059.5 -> -2.50 Angstrom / 10.8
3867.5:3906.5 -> -2.49 Angstrom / 6.25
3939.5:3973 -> 6.16 Angstrom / 6.13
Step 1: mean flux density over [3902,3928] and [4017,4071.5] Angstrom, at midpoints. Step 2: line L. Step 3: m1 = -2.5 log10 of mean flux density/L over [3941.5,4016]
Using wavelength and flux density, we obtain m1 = 0.11 mag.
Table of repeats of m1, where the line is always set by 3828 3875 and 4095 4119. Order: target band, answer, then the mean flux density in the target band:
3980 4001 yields -0.205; 9.6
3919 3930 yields 0.035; 6.24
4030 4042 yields -0.195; 10.7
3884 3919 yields -0.221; 7.3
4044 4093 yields -0.124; 10.9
